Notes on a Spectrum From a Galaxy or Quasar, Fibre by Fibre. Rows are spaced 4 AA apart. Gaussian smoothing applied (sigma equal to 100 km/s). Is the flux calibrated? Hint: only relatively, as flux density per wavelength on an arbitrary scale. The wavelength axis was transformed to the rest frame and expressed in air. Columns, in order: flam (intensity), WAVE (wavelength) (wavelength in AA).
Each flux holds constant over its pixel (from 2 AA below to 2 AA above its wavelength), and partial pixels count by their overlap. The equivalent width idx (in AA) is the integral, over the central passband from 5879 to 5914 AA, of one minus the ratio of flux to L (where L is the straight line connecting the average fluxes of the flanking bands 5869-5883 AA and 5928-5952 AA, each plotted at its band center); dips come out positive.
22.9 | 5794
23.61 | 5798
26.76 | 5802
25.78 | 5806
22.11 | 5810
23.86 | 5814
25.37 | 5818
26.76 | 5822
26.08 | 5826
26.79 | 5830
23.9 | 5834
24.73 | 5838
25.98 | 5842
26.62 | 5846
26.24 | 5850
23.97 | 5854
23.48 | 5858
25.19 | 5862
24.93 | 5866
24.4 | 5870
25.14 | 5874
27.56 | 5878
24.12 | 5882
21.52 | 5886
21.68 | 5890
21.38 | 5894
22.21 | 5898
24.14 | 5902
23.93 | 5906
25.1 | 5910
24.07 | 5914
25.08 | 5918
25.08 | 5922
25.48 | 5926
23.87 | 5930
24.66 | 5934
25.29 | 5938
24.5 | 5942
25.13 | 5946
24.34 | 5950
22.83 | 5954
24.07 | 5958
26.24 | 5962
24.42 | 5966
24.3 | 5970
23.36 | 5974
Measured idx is 2.8 AA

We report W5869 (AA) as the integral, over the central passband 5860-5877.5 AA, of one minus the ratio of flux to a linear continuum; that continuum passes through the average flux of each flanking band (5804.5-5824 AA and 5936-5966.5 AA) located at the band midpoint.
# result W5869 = -0.3 AA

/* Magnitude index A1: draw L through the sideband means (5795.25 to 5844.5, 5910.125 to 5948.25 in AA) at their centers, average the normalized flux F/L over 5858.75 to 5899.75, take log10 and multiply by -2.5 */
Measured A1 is 0.05 mag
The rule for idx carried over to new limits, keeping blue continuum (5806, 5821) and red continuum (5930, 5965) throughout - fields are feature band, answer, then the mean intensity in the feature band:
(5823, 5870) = -1.8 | 25.3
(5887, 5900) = 1.4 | 21.7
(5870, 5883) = -0.6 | 25.5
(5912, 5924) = -0.1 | 24.7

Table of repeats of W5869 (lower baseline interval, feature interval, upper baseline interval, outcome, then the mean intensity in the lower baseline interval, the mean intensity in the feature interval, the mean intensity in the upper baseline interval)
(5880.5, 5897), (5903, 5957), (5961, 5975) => -2.72 AA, 22.1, 24.5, 24.5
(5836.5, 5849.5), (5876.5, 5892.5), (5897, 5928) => 0.96 AA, 25.9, 23.5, 24.5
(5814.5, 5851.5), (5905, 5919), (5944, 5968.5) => 0.22 AA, 25.7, 24.6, 24.5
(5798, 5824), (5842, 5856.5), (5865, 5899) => -0.78 AA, 25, 25.6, 23.7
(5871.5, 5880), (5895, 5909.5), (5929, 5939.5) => 1.17 AA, 26.2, 23.5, 24.6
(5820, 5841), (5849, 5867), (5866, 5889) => 0.21 AA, 25.7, 24.7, 24.5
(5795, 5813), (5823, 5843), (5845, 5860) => -0.63 AA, 24.4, 25.5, 25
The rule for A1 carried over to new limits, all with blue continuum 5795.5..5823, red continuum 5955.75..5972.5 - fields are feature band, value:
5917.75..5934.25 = -0.005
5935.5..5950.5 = -0.007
